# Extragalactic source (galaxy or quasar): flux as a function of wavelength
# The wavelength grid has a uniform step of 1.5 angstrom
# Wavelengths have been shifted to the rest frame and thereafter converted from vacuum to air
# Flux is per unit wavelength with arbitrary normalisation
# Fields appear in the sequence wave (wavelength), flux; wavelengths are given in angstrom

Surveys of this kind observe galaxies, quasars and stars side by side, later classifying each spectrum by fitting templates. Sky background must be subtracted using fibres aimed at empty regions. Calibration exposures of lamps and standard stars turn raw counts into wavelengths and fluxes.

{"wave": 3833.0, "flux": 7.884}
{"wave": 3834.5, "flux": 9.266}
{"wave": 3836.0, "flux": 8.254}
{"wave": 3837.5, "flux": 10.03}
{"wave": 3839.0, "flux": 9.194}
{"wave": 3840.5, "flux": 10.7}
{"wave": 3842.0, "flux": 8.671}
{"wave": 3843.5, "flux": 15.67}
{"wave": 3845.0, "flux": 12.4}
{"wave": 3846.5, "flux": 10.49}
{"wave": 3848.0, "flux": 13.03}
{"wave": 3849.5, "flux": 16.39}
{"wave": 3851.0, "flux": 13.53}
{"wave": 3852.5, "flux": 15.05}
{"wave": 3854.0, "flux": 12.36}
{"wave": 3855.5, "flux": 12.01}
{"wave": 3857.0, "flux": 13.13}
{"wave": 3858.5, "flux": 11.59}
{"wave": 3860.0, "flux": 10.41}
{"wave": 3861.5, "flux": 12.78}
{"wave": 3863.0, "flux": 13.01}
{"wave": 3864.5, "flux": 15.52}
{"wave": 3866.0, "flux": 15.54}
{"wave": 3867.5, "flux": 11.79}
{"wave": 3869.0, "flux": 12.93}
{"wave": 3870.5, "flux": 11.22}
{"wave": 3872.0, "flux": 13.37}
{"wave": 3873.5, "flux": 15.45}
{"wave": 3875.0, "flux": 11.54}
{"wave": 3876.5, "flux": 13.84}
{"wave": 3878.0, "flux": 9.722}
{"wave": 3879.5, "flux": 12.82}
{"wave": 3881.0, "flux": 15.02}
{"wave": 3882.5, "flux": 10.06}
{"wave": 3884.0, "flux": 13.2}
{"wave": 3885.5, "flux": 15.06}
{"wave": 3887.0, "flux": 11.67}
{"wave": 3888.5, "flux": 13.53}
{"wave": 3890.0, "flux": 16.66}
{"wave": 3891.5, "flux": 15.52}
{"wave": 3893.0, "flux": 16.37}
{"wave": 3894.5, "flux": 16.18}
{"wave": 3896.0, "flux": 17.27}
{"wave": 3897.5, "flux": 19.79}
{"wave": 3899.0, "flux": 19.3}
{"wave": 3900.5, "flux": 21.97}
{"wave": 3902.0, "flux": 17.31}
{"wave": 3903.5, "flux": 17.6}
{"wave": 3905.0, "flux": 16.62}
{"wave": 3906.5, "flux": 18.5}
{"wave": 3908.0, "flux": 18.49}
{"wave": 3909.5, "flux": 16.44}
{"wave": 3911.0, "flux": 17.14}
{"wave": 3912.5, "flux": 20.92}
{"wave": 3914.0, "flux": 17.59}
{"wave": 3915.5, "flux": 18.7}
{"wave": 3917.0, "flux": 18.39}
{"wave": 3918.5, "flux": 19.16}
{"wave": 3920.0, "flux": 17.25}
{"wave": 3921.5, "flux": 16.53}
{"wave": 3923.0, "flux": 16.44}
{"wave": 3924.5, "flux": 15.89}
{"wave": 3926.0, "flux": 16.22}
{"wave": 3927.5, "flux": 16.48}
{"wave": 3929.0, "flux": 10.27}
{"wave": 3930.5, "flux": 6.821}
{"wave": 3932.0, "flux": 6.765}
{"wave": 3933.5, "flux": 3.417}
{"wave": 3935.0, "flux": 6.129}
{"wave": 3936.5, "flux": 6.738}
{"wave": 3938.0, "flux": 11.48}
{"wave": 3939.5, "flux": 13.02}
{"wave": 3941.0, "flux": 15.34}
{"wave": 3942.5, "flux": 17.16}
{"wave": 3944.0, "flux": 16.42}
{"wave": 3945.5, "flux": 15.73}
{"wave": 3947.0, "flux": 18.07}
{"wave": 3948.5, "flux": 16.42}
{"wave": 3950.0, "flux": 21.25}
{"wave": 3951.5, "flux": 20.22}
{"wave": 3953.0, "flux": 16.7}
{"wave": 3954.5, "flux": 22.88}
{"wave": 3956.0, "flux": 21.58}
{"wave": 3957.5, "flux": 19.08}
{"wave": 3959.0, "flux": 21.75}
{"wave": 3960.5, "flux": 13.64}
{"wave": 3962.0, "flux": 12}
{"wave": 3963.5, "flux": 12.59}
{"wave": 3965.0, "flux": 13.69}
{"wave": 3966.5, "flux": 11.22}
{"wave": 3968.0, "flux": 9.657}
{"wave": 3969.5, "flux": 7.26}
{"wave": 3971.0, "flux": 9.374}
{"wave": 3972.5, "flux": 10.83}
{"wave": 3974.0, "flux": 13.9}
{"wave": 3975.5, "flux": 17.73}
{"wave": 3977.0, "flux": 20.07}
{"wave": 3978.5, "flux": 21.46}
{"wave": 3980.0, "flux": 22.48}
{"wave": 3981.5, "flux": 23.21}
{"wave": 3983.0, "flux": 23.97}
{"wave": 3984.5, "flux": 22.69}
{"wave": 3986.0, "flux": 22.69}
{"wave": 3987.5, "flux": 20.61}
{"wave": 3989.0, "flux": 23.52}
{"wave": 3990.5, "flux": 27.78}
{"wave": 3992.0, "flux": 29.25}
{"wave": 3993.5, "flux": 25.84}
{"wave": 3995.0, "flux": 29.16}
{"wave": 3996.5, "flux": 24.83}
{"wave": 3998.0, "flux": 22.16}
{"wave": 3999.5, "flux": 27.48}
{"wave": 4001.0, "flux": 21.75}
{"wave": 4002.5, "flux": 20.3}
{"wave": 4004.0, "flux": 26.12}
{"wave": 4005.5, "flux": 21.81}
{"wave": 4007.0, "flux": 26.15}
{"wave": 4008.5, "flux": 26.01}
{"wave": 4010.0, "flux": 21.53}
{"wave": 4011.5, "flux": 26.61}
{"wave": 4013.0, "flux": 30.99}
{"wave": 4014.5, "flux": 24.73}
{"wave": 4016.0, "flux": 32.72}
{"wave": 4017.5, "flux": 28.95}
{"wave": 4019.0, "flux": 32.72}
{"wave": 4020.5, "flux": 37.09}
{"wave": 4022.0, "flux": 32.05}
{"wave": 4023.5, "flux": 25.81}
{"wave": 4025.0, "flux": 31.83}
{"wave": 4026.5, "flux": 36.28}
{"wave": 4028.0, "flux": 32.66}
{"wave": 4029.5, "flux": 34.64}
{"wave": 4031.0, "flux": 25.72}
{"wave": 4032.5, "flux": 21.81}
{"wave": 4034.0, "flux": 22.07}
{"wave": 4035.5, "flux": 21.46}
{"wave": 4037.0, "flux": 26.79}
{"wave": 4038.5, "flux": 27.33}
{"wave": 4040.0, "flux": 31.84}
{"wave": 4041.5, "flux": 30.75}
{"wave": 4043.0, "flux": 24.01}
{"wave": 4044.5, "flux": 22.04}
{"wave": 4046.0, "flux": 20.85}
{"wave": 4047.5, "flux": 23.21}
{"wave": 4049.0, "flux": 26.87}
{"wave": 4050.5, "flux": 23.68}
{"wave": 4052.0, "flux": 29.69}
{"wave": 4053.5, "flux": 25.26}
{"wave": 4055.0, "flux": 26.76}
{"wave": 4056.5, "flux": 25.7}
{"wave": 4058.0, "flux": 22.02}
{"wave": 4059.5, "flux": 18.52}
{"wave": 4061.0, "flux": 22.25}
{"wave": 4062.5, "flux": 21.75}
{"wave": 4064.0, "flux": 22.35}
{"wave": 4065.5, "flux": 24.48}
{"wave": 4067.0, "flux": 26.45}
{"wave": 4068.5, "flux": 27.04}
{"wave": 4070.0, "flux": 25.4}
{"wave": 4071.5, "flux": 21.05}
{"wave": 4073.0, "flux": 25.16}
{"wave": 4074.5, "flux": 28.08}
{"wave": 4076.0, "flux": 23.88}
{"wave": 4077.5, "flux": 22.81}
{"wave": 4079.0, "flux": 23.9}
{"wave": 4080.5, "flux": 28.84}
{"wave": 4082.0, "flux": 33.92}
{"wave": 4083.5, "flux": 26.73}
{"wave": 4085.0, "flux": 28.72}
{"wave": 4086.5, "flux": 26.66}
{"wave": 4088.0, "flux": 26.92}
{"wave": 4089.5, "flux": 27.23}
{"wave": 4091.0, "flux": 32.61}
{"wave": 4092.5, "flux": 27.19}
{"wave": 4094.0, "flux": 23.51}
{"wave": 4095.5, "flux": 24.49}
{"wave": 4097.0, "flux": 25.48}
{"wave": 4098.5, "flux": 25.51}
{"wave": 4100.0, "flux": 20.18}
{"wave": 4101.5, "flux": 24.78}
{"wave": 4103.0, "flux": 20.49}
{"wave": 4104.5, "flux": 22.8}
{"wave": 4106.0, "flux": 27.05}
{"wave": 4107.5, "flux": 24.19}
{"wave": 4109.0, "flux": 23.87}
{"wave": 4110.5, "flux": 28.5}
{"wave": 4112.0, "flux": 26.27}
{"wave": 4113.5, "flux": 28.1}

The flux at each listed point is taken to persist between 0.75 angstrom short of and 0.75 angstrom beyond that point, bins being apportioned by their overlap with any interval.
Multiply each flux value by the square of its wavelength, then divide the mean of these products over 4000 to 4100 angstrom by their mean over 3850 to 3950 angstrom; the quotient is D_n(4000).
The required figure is 1.9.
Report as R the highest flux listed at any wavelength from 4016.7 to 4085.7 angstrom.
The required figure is 37.09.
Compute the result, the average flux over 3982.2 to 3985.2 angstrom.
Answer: 23.3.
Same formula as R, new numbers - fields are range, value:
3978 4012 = 29.25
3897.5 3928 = 21.97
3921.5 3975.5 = 22.88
